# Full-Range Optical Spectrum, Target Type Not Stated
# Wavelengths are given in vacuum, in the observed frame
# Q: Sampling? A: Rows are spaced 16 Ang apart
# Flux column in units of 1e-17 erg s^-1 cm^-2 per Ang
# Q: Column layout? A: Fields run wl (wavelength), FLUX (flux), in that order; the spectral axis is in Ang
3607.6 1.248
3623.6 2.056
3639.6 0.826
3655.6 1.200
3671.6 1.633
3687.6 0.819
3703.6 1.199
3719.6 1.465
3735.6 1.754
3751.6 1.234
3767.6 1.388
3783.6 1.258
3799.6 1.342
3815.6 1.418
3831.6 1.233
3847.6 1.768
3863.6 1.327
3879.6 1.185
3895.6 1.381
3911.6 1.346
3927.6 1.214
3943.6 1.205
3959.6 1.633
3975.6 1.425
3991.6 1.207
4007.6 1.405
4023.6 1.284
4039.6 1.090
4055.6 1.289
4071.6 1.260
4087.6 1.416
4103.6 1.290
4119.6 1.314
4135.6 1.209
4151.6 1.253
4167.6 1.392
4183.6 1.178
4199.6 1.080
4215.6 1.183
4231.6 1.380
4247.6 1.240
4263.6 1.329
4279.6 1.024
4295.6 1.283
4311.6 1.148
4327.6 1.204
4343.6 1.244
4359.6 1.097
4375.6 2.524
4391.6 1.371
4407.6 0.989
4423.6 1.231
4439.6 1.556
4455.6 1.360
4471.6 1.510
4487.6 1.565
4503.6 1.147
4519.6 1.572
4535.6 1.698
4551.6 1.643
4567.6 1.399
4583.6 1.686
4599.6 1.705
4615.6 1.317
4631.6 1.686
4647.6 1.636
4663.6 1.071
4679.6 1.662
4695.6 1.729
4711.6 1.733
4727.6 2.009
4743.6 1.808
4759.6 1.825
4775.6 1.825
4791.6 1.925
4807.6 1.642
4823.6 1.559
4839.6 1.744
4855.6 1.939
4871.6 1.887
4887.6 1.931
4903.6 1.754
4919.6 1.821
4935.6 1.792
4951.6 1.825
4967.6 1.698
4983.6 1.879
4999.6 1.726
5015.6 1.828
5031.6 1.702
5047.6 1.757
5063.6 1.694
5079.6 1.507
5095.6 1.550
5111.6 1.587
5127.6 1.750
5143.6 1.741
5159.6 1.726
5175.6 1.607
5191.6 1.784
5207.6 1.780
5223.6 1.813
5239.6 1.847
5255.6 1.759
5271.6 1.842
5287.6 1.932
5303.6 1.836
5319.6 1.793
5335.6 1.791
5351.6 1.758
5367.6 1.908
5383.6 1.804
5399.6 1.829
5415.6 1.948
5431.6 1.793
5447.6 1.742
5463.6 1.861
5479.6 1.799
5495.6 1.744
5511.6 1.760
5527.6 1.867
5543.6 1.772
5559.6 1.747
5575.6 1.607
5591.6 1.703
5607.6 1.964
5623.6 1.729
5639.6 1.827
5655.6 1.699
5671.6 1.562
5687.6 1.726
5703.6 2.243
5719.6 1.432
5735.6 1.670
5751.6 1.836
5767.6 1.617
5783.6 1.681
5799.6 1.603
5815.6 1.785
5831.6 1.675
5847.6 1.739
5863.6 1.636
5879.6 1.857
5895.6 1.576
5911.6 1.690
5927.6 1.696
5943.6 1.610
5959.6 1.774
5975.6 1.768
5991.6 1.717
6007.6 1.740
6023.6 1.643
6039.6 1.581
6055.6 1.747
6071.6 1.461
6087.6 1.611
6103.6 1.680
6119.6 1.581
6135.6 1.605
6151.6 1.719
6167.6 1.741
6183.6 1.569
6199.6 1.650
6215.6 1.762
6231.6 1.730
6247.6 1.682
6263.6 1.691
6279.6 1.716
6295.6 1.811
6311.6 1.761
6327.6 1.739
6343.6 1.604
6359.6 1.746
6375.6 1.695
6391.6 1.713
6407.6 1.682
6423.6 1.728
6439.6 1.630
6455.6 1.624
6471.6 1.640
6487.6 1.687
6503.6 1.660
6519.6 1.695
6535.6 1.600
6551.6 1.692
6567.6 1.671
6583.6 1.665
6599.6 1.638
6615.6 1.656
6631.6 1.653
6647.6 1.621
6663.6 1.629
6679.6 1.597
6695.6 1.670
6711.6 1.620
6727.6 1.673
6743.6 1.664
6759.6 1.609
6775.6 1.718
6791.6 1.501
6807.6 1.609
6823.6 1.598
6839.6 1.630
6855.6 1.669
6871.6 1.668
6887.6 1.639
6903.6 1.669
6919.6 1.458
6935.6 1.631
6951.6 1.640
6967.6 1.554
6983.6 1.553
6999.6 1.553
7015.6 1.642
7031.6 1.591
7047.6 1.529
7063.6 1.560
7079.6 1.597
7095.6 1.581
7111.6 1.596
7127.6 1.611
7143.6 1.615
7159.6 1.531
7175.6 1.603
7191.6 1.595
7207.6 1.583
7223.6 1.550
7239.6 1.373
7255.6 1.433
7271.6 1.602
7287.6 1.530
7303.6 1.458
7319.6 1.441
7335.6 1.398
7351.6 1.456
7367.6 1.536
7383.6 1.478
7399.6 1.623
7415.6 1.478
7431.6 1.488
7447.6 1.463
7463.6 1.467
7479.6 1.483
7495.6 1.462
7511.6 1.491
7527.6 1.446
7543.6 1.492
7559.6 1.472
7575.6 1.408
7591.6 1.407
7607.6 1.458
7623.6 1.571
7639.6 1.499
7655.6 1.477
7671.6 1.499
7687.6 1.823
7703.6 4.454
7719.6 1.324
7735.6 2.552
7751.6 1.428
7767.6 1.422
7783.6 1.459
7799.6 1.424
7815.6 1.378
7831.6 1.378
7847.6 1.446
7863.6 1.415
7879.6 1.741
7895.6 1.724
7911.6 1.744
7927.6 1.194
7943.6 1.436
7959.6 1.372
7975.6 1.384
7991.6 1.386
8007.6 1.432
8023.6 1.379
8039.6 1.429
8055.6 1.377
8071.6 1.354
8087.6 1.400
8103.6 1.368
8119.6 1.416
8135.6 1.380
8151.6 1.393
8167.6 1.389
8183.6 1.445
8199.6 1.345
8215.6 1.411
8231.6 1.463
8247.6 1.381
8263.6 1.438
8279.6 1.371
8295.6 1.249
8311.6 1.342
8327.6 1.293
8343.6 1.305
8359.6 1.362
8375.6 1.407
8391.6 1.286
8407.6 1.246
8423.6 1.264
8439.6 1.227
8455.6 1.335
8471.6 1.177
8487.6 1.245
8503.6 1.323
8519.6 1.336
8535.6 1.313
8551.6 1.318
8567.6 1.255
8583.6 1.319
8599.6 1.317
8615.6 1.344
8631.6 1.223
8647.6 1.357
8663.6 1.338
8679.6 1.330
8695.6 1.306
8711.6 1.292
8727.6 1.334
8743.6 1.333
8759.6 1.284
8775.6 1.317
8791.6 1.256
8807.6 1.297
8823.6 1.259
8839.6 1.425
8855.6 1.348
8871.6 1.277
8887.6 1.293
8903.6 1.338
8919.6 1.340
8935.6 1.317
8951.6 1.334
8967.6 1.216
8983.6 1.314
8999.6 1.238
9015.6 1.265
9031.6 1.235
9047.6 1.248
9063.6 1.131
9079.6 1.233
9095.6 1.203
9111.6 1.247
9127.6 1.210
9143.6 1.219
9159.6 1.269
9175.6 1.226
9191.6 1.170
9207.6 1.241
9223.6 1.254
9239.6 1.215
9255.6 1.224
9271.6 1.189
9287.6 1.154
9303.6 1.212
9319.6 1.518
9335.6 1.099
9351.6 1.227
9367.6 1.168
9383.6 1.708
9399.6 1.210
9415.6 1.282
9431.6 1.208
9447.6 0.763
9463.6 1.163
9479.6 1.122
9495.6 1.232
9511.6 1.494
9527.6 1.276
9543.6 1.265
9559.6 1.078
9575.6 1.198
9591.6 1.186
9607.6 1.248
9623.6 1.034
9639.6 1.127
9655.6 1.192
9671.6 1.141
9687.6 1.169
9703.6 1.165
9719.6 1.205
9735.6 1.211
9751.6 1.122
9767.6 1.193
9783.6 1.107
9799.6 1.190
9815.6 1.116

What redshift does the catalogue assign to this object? 0.17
